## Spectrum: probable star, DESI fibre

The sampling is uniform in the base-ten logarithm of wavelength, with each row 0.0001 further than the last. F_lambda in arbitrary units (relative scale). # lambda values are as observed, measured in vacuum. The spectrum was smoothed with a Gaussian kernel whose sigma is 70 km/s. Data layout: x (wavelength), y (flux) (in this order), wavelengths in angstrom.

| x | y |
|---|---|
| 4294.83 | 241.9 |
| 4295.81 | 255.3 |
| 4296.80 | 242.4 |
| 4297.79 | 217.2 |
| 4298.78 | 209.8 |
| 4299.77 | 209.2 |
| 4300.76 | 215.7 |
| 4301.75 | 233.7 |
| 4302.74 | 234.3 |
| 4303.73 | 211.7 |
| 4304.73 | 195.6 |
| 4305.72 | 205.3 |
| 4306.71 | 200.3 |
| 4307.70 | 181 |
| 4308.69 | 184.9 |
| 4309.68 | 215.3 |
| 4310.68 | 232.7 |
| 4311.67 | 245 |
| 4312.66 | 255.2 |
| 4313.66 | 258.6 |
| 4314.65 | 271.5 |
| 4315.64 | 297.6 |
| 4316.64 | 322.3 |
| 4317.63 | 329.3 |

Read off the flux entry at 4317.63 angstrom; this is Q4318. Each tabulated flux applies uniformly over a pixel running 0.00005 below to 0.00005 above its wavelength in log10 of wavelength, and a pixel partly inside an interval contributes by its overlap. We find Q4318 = 329.3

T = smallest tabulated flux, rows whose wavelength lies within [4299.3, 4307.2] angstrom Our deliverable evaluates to 195.6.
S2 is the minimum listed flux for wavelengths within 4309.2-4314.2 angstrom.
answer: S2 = 215.3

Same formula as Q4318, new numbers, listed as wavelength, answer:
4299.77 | 209.2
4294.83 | 241.9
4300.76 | 215.7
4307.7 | 181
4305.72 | 205.3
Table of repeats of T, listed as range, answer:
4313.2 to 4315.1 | 258.6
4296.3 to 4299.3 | 209.8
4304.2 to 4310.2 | 181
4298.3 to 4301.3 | 209.2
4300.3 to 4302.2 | 215.7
